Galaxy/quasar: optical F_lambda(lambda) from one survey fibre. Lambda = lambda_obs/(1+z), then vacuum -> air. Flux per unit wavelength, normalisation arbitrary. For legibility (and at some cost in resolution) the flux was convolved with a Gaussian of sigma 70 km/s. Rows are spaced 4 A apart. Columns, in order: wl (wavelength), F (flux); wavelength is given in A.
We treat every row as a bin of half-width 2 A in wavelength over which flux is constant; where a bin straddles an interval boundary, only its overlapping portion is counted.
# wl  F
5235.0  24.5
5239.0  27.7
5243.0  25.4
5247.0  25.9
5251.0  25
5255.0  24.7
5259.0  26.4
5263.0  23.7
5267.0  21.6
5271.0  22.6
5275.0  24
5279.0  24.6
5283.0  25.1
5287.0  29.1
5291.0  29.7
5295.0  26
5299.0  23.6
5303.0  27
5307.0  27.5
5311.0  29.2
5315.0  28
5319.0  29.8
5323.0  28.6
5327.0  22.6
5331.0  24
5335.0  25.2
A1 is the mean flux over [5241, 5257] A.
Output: 25.2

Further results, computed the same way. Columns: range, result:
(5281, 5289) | 27.1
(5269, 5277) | 23.3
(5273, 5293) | 26.5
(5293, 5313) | 26.7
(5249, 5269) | 24.3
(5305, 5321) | 28.6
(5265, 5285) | 23.6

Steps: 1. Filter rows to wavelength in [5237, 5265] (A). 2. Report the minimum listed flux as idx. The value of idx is 23.7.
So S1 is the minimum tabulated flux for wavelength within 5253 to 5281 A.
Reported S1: 21.6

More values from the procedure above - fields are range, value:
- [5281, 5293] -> 25.1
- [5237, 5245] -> 25.4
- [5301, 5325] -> 27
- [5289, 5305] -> 23.6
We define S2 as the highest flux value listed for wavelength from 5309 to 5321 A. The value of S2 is 29.8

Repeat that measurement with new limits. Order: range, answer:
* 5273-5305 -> 29.7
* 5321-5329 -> 28.6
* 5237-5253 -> 27.7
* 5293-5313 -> 29.2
